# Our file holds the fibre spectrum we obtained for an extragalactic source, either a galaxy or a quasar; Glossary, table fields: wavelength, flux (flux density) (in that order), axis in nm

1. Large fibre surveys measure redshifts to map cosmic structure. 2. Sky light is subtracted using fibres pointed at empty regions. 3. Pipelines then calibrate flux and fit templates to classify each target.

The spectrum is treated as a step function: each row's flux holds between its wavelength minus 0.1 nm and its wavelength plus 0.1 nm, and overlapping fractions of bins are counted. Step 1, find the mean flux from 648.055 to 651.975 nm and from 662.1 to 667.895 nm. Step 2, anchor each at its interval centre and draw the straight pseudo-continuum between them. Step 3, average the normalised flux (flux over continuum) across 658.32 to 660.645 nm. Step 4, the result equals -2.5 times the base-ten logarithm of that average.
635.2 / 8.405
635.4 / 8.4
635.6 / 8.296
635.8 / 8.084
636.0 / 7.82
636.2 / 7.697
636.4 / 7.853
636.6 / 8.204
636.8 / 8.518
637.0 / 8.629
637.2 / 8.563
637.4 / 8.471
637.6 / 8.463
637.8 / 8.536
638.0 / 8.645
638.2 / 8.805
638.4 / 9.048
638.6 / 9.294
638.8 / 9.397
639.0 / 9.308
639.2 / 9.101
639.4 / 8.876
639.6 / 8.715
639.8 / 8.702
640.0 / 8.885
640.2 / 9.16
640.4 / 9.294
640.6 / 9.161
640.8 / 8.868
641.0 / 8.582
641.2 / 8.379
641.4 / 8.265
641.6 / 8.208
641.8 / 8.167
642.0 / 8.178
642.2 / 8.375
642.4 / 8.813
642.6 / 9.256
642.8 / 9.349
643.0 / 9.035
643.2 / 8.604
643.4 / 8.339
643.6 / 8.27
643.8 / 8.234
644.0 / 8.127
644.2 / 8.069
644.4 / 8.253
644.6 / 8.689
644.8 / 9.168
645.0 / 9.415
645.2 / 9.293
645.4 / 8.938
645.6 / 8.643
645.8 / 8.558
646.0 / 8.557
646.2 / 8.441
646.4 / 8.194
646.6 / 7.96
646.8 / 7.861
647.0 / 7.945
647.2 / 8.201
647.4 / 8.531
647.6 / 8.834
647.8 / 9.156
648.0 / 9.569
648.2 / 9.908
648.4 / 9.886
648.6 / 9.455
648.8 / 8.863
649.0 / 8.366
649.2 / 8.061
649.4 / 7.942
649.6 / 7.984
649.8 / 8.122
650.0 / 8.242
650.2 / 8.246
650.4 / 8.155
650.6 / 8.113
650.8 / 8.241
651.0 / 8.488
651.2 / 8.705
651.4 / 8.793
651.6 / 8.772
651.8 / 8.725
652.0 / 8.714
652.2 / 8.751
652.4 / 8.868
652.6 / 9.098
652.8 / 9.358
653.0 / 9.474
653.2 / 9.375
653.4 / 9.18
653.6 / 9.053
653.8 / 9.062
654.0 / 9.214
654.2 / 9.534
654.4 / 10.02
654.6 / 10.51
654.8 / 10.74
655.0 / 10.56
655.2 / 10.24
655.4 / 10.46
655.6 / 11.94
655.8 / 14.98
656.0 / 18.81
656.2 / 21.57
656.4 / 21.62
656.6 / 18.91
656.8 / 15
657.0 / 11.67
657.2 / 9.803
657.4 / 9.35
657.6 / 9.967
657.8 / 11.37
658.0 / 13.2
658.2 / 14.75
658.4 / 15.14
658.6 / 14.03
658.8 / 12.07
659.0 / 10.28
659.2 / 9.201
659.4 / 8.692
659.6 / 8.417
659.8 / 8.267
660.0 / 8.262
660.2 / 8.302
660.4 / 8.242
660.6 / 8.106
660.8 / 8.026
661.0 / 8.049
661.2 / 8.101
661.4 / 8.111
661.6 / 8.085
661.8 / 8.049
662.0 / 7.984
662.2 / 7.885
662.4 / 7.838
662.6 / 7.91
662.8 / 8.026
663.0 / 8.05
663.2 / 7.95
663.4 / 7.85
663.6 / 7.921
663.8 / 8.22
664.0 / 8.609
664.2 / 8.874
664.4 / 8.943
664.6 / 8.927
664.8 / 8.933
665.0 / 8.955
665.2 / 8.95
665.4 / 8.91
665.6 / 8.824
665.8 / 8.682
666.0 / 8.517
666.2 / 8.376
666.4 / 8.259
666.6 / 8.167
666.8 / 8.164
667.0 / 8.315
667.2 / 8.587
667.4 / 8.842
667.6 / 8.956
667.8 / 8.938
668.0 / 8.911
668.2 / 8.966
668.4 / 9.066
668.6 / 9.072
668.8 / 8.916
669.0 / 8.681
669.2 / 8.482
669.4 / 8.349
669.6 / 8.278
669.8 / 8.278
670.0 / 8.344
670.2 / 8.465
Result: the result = -0.17 mag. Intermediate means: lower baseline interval 8.6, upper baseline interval 8.46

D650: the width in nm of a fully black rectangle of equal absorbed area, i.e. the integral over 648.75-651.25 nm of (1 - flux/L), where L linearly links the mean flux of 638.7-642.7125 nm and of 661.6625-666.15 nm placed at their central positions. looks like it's 0.11 nm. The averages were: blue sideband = 8.79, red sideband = 8.4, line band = 8.25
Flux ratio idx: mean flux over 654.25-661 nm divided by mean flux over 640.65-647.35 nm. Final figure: 1.39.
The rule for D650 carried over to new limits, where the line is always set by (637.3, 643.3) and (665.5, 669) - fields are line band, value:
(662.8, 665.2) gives 0.06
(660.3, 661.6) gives 0.09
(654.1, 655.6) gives -0.29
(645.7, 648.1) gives 0.08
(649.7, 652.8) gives 0.07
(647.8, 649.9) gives -0.02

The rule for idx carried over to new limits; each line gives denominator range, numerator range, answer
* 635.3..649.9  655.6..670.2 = 1.14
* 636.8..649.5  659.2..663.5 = 0.93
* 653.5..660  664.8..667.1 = 0.71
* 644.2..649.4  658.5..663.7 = 0.99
